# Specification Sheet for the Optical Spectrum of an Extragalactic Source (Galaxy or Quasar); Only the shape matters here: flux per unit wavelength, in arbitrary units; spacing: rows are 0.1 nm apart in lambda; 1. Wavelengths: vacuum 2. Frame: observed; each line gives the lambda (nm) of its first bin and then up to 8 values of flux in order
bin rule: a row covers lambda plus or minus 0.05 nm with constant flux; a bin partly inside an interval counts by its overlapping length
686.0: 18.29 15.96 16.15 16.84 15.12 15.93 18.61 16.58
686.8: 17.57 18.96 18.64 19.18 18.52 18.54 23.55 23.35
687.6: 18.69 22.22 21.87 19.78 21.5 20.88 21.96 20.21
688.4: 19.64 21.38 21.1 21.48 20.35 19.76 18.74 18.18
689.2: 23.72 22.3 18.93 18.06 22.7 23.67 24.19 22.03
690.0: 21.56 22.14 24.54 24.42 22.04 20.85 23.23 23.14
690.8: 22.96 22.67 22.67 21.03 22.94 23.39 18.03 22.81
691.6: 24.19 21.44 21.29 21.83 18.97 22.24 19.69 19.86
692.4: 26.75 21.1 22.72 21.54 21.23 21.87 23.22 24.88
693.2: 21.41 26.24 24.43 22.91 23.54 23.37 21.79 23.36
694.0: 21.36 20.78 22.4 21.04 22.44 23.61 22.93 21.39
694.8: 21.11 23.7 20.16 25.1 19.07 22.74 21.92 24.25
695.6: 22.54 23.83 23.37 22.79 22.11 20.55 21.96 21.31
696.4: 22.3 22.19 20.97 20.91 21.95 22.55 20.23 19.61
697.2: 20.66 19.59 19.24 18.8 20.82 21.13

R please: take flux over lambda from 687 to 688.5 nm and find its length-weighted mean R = 20.7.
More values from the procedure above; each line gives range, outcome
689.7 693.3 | 22.3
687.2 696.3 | 22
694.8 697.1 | 22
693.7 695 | 22.1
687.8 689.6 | 20.6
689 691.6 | 22.1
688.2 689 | 20.5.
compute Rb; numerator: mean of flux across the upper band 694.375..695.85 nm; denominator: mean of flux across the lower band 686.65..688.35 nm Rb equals 1.1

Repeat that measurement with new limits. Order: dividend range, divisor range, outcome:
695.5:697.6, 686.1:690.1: 1.07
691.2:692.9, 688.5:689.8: 1.04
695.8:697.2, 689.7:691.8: 0.96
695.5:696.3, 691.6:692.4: 1.05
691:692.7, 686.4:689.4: 1.09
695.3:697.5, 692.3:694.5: 0.95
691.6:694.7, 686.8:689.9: 1.08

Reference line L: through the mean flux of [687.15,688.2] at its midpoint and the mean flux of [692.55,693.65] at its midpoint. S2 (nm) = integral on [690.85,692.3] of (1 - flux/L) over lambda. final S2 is 0.06 nm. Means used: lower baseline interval 20.9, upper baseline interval 23.1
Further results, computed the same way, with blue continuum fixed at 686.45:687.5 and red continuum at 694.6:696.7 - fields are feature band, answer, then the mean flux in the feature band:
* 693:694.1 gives -0.10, 23.2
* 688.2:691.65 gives -0.31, 21.7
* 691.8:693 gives -0.04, 21.7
